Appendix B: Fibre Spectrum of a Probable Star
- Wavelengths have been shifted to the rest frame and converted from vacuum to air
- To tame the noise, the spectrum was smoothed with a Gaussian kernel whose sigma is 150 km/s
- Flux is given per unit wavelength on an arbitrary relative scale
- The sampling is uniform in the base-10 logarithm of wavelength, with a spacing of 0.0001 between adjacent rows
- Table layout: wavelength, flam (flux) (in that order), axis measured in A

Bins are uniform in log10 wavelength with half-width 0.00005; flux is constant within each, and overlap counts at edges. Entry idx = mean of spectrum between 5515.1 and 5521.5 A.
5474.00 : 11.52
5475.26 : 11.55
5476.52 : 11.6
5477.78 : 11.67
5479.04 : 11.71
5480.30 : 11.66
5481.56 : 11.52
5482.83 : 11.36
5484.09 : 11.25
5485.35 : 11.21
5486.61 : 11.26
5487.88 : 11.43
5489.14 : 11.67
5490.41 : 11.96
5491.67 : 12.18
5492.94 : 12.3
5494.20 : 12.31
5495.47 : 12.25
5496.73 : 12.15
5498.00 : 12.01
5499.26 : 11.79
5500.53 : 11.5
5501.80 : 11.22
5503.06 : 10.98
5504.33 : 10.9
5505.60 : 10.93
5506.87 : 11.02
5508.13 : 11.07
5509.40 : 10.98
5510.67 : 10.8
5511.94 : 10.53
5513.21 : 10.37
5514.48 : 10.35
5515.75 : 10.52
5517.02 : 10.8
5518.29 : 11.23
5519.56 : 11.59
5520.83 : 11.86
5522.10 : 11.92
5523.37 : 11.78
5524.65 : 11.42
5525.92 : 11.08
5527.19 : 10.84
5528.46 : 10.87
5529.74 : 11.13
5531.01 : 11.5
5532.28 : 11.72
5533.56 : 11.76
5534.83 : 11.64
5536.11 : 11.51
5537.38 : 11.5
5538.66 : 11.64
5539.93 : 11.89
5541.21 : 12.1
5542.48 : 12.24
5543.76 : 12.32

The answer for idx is 11.2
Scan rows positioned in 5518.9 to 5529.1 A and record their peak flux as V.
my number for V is 11.92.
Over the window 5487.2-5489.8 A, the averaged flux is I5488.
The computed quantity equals 11.5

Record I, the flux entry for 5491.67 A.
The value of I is 12.18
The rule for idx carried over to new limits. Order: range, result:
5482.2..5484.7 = 11.3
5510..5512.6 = 10.7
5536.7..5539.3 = 11.6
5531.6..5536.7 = 11.6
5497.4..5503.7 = 11.5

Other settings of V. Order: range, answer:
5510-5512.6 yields 10.8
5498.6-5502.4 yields 11.79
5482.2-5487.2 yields 11.36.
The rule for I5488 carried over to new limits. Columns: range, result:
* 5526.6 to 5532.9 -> 11.2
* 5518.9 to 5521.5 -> 11.7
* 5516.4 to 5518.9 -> 11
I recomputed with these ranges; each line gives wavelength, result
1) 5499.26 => 11.79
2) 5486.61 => 11.26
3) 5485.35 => 11.21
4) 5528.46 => 10.87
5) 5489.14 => 11.67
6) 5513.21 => 10.37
